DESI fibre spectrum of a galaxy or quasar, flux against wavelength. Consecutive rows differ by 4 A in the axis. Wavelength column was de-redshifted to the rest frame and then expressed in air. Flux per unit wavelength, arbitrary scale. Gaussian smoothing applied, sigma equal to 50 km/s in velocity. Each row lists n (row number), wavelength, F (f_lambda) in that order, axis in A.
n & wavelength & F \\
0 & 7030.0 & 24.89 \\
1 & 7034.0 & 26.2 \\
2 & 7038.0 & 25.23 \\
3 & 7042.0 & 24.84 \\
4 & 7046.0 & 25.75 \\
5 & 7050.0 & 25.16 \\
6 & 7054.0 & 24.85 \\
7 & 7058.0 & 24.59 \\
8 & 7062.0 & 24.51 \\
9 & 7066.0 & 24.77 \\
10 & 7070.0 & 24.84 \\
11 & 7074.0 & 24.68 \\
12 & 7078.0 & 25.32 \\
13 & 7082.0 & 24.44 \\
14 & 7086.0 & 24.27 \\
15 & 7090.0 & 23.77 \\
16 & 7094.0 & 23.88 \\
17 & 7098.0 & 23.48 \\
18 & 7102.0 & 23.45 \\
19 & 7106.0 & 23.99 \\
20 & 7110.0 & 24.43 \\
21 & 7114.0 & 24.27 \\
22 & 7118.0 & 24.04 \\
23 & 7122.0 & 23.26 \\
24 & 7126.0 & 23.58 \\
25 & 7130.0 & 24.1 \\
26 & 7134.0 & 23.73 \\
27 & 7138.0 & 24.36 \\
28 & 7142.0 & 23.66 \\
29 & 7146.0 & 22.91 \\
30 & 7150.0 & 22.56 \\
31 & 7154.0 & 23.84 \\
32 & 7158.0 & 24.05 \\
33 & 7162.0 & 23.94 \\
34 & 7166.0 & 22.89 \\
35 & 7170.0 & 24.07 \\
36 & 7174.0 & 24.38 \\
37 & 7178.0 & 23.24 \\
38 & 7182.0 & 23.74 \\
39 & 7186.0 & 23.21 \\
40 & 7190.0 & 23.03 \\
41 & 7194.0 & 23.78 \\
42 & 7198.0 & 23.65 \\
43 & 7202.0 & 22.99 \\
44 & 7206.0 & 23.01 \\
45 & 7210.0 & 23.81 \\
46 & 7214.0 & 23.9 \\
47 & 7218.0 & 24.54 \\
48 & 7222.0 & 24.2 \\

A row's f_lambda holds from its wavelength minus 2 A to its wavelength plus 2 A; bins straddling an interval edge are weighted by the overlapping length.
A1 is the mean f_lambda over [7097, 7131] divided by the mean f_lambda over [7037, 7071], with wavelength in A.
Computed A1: 1.0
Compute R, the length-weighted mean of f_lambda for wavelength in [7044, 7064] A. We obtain 25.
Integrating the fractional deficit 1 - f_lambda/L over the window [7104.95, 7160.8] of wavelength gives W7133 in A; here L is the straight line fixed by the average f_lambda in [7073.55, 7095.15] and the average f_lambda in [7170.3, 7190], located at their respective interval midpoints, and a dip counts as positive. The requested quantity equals 0.5 A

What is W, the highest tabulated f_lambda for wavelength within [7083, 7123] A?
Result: 24.43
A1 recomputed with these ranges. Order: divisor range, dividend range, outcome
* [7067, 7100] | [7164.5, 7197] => 0.97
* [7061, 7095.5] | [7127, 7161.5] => 0.97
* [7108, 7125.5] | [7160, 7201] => 0.98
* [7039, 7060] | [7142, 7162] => 0.94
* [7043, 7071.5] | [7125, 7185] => 0.95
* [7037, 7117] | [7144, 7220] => 0.96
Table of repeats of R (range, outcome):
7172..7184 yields 23.8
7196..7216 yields 23.5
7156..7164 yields 24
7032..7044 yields 25.4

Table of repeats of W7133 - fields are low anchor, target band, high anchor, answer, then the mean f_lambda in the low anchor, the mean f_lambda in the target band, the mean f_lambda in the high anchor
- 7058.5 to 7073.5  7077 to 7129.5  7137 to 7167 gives 0.42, 24.7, 24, 23.5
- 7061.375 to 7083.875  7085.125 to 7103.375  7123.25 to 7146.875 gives 0.50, 24.8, 23.8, 23.7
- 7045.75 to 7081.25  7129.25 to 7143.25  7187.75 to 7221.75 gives 0.15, 24.9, 24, 23.6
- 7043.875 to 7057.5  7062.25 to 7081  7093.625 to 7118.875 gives -0.10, 25.2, 24.8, 23.9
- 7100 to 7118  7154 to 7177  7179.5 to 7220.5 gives -0.09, 24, 23.8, 23.6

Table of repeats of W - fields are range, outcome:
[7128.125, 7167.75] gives 24.36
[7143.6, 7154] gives 23.84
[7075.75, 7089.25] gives 25.32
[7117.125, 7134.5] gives 24.1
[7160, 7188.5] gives 24.38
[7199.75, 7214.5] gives 23.9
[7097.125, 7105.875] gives 23.48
